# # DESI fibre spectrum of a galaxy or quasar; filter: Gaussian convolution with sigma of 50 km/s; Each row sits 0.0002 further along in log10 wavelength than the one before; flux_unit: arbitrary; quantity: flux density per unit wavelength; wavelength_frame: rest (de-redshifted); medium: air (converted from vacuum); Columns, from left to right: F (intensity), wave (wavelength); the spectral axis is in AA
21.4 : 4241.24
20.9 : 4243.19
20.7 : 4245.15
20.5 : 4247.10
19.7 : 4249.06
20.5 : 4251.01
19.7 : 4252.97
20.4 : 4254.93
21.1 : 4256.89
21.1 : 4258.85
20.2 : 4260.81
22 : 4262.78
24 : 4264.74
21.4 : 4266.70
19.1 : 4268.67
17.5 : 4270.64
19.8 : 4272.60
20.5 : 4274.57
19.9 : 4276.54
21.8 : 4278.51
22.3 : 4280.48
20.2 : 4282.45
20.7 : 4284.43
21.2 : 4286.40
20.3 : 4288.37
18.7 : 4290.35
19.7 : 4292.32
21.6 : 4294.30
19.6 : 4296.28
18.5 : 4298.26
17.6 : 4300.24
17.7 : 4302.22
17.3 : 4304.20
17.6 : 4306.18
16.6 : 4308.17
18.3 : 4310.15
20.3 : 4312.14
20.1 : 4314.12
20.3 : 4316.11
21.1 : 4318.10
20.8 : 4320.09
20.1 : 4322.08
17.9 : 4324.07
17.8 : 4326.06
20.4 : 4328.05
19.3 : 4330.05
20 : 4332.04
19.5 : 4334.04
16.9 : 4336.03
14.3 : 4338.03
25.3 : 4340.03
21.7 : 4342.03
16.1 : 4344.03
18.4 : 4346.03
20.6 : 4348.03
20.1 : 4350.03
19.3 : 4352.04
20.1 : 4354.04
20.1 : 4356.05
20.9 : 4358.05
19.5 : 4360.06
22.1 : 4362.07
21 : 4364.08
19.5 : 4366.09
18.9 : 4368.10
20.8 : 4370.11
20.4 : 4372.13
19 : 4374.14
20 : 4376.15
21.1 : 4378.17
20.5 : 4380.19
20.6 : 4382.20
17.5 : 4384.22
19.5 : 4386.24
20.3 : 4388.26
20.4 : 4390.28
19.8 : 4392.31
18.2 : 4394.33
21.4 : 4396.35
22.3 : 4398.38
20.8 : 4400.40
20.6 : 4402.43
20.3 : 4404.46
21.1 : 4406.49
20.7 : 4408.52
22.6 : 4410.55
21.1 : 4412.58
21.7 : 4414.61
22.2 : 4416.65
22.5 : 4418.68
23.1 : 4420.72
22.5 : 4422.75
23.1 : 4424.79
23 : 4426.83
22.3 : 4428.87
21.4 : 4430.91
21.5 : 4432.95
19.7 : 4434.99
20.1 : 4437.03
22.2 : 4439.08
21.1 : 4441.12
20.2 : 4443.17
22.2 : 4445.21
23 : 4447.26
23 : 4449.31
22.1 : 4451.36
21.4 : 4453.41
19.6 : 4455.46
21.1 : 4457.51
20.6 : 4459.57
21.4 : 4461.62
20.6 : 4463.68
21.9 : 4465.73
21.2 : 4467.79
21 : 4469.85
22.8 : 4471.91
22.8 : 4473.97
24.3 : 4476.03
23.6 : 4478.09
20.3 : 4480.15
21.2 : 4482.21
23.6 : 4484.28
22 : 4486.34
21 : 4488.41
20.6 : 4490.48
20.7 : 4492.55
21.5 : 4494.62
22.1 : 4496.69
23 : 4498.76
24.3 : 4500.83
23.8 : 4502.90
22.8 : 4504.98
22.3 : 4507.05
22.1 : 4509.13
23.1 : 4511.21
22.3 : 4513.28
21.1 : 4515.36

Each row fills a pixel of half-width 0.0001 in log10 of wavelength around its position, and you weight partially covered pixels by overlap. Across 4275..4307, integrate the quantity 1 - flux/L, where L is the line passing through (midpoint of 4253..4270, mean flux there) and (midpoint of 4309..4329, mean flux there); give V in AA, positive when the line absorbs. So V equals 1.0 AA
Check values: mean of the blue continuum 21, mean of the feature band 19.7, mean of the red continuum 19.7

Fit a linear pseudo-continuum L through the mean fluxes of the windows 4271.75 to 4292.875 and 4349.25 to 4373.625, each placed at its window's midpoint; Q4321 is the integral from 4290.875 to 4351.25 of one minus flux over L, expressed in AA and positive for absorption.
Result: 3.5 AA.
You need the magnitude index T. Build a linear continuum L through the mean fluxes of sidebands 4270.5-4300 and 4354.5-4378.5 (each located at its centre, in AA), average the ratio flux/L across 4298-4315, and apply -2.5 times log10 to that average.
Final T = 0.11 mag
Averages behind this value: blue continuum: 20.2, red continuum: 20.2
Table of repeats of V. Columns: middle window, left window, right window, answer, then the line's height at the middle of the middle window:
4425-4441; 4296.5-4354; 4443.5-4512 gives -0.28 AA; 21.2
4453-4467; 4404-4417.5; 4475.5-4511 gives 0.65 AA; 21.9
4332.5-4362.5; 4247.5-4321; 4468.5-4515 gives 1.55 AA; 20.7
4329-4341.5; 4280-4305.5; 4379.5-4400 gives 0.30 AA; 19.8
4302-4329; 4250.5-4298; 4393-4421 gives 2.21 AA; 20.8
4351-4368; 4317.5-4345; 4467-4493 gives -0.34 AA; 19.8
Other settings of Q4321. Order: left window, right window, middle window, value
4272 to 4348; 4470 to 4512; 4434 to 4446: 0.37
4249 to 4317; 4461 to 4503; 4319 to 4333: 0.62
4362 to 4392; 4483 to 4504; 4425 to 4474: -0.24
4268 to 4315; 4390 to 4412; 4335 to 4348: 0.73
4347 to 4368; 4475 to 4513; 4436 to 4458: 0.17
